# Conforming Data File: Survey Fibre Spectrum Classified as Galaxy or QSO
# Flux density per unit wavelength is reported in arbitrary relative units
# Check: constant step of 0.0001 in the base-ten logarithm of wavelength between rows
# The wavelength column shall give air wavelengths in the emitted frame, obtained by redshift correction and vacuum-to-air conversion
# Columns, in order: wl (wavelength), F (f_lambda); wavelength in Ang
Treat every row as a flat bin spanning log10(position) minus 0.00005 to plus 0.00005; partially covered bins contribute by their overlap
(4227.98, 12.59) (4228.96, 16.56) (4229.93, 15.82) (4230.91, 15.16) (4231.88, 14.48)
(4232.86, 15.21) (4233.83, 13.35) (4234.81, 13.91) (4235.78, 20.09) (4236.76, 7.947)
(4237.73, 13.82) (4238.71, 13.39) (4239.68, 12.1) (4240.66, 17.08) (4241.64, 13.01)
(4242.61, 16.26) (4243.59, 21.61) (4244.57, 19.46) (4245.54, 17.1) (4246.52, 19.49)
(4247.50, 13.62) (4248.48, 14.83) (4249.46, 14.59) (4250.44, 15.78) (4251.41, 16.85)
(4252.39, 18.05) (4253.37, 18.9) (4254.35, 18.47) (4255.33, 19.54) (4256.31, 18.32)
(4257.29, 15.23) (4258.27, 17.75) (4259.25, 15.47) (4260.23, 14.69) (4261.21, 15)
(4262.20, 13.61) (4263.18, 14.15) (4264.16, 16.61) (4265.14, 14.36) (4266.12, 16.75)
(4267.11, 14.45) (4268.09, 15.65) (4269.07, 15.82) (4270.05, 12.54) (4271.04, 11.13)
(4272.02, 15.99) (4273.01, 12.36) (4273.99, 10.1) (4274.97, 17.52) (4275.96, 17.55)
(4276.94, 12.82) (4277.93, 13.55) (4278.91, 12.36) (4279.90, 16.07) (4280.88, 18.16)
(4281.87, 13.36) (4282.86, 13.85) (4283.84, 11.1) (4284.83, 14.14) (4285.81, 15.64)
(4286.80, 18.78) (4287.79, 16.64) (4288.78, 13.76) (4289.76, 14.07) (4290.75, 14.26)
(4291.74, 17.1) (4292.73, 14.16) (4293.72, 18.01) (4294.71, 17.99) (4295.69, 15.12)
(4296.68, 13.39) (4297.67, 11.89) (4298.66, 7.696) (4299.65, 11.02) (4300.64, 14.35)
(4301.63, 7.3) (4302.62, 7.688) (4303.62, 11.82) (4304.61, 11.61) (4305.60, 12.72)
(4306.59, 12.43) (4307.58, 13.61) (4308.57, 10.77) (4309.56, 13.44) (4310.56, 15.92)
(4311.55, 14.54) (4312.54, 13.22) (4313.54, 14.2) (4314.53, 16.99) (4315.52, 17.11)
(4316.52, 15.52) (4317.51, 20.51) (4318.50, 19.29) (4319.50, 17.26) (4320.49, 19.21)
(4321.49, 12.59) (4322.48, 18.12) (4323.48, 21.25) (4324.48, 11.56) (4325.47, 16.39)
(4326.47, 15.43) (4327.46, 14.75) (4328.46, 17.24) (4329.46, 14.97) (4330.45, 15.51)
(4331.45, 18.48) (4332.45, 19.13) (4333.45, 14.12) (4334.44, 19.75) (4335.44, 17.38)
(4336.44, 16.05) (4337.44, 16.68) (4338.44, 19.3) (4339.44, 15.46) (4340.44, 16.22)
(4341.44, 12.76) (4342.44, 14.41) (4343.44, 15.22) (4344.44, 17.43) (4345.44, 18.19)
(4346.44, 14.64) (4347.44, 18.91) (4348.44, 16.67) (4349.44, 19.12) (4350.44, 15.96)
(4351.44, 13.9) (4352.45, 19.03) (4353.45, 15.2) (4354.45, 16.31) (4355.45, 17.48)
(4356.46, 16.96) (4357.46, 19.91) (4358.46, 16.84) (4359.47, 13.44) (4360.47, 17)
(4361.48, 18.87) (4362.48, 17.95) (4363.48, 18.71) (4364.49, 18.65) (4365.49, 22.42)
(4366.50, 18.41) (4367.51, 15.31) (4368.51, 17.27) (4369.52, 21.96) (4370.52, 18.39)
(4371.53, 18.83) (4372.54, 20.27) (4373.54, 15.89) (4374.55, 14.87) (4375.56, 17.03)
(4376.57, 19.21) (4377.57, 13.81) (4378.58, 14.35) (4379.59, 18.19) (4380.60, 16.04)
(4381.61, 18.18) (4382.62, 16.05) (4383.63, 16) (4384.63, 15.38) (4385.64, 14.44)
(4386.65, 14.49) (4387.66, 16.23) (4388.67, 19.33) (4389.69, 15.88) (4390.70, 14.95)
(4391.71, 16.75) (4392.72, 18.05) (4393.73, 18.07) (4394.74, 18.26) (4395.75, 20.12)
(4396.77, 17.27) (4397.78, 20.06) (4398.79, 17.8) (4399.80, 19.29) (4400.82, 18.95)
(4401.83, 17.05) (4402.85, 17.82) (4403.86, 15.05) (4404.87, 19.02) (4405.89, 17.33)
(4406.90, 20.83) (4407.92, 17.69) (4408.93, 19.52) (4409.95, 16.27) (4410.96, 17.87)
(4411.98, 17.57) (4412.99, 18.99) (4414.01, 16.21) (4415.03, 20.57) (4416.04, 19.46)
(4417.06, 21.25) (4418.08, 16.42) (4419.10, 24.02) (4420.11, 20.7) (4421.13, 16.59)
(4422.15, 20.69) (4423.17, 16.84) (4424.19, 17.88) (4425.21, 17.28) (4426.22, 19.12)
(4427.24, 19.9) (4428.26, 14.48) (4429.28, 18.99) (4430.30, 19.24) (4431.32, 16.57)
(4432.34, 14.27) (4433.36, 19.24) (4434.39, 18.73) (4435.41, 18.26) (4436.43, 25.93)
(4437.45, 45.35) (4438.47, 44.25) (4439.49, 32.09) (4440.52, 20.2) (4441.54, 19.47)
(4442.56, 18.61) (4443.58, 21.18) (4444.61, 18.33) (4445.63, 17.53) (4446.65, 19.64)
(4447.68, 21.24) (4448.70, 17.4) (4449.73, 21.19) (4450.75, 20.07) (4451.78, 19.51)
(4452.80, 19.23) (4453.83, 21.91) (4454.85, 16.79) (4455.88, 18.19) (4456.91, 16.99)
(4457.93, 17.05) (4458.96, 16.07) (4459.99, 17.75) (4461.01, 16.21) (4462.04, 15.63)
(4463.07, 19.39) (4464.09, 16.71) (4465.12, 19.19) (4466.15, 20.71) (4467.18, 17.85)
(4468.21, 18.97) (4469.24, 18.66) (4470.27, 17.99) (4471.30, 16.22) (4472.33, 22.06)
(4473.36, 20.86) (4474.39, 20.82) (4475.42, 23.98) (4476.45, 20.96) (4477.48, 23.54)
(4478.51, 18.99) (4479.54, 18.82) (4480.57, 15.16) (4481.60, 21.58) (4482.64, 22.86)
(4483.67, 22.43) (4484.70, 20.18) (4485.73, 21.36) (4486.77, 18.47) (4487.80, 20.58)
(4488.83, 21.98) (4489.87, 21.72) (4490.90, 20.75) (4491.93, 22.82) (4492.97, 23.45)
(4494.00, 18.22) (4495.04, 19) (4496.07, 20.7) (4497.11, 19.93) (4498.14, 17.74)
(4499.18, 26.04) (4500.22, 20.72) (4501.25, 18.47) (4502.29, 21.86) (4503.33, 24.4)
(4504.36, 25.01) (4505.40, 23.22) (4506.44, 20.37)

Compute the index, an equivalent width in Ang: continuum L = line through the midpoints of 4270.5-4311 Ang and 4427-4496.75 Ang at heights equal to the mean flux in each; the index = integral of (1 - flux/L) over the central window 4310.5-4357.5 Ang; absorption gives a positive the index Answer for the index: -3.7 Ang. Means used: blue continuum 13.7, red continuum 20.4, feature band 16.6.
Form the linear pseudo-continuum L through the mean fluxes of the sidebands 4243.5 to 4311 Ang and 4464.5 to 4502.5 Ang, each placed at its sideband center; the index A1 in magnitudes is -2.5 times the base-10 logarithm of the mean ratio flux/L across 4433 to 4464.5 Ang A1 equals -0.09 mag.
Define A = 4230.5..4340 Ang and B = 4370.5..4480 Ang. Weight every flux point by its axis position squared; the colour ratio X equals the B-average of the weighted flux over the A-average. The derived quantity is 1.33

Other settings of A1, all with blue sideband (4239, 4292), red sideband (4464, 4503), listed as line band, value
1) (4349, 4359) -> 0.03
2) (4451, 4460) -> 0.09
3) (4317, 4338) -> 0.00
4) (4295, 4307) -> 0.38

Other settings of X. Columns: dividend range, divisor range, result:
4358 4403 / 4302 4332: 1.19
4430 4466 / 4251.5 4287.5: 1.46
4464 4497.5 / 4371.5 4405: 1.24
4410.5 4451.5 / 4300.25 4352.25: 1.39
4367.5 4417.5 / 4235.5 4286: 1.22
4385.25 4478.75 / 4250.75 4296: 1.35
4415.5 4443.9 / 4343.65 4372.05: 1.25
